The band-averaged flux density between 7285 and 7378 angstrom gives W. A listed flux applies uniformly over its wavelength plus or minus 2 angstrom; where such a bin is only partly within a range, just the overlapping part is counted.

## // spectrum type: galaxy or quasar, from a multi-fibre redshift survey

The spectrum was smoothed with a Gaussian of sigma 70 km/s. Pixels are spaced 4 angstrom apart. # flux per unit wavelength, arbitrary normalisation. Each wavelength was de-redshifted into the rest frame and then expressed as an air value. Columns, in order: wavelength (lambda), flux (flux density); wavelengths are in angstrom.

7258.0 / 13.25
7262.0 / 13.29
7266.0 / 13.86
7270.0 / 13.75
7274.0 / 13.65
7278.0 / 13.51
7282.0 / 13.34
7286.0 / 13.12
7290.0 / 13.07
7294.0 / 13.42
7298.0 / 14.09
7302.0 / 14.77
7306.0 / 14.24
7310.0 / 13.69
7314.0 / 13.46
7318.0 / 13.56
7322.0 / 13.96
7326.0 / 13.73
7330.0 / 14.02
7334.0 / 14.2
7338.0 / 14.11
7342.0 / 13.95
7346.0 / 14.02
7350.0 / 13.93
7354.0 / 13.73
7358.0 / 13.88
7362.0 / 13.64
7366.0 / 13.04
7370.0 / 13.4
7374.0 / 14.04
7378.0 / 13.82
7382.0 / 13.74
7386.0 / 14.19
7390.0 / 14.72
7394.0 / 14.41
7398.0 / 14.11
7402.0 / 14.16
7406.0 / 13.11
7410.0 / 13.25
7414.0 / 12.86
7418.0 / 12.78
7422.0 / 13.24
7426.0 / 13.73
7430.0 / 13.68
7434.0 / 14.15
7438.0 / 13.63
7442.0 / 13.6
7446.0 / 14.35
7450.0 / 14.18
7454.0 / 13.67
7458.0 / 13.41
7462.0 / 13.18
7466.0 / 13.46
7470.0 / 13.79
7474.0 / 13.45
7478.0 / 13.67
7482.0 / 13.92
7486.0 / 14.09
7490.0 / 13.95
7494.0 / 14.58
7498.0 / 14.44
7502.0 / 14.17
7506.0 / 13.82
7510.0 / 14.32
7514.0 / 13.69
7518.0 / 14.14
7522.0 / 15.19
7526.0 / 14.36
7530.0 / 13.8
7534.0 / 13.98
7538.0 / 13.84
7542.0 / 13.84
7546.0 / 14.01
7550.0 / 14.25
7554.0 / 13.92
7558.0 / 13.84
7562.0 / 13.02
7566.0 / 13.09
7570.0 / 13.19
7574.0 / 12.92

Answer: 13.8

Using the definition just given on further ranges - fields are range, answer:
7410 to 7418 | 12.9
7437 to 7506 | 13.9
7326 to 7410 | 13.9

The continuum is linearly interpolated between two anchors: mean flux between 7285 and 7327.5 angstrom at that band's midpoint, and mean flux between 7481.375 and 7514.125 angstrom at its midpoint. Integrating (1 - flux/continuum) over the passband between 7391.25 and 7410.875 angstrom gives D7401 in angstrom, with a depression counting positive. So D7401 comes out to 0.1 angstrom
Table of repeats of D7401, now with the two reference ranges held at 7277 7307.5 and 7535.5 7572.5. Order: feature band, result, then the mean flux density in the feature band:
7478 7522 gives -1.5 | 14.1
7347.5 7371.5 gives 0.1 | 13.6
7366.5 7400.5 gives -0.8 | 14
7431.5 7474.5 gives -0.2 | 13.7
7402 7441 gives 0.7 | 13.4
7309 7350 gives -0.6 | 13.9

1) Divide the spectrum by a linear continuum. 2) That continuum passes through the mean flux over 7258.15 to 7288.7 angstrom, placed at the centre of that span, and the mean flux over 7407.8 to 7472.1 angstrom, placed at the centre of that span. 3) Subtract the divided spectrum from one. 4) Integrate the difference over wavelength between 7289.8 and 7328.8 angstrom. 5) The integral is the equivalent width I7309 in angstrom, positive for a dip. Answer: -1.0 angstrom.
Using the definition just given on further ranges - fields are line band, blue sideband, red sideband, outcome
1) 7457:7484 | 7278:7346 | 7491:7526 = 1.2 angstrom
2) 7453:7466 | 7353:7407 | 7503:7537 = 0.6 angstrom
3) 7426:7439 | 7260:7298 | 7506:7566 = 0.0 angstrom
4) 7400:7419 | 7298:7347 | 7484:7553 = 1.1 angstrom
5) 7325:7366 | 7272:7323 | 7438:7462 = -0.5 angstrom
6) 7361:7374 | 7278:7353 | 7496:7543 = 0.4 angstrom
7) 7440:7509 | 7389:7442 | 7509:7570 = -0.5 angstrom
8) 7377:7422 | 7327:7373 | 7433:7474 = 0.2 angstrom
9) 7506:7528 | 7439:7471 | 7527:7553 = -0.6 angstrom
